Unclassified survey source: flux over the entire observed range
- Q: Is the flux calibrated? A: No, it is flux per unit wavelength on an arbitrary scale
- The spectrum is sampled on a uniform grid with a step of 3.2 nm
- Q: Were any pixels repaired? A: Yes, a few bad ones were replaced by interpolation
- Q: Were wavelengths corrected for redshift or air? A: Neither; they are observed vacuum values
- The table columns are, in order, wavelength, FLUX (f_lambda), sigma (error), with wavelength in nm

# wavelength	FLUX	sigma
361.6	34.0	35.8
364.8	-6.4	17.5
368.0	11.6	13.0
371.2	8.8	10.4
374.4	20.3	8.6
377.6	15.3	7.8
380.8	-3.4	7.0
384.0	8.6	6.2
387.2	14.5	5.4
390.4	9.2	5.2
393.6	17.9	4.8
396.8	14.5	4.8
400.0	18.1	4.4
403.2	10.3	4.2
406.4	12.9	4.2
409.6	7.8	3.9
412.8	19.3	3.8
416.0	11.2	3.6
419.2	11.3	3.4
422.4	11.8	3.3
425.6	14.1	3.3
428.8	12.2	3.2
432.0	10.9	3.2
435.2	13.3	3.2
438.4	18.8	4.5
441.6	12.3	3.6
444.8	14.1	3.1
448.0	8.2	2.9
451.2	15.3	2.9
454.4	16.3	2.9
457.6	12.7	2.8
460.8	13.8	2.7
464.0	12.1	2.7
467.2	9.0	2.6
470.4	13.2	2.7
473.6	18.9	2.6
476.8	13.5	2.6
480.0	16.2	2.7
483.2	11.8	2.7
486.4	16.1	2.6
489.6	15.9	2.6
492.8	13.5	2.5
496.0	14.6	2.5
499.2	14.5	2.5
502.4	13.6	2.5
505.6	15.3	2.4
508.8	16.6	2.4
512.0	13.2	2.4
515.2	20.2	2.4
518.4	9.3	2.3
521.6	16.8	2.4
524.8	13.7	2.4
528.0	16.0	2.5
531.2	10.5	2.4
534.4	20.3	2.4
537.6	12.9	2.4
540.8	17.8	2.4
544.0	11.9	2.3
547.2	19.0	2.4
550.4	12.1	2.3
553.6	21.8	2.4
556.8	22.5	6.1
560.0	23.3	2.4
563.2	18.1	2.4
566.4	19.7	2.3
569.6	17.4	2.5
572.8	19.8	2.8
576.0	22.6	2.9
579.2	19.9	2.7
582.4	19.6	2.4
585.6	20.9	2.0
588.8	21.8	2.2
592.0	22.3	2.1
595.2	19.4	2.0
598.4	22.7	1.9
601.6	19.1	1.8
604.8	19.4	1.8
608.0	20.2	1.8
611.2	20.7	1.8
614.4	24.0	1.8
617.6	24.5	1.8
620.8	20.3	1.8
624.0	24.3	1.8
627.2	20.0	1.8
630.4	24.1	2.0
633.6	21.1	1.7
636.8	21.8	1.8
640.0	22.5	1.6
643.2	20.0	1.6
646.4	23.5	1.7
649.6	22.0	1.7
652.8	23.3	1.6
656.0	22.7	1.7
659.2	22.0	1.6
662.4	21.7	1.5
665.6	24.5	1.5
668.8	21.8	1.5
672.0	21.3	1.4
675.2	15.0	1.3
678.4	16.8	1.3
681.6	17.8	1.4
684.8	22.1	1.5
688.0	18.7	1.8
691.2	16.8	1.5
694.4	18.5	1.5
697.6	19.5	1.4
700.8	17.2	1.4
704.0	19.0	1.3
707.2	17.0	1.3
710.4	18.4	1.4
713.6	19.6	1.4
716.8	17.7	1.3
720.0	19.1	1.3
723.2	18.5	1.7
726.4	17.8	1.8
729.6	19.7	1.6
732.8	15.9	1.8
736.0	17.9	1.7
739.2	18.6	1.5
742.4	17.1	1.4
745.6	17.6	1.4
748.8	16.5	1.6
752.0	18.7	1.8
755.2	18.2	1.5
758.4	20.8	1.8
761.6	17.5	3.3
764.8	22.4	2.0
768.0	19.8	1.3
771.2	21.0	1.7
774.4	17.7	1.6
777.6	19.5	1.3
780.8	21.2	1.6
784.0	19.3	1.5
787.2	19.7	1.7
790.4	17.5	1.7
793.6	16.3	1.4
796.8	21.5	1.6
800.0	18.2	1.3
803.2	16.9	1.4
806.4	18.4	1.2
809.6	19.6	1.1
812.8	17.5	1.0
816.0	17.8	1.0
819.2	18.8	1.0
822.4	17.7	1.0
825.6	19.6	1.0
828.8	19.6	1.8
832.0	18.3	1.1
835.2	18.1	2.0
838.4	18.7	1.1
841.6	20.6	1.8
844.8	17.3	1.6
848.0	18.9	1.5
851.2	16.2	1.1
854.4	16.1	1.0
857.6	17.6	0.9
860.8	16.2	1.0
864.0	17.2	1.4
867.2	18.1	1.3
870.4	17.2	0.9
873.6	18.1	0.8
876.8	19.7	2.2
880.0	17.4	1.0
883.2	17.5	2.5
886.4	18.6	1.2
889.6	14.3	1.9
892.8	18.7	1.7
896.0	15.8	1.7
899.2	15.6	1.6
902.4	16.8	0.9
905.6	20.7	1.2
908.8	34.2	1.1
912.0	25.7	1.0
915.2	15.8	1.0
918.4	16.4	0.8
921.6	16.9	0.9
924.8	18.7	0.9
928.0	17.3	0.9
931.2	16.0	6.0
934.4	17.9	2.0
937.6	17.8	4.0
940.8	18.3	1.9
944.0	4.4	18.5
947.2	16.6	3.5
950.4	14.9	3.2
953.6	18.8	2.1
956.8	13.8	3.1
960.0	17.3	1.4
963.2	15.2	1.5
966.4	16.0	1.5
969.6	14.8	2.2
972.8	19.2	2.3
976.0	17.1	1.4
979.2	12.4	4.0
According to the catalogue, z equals 0.384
